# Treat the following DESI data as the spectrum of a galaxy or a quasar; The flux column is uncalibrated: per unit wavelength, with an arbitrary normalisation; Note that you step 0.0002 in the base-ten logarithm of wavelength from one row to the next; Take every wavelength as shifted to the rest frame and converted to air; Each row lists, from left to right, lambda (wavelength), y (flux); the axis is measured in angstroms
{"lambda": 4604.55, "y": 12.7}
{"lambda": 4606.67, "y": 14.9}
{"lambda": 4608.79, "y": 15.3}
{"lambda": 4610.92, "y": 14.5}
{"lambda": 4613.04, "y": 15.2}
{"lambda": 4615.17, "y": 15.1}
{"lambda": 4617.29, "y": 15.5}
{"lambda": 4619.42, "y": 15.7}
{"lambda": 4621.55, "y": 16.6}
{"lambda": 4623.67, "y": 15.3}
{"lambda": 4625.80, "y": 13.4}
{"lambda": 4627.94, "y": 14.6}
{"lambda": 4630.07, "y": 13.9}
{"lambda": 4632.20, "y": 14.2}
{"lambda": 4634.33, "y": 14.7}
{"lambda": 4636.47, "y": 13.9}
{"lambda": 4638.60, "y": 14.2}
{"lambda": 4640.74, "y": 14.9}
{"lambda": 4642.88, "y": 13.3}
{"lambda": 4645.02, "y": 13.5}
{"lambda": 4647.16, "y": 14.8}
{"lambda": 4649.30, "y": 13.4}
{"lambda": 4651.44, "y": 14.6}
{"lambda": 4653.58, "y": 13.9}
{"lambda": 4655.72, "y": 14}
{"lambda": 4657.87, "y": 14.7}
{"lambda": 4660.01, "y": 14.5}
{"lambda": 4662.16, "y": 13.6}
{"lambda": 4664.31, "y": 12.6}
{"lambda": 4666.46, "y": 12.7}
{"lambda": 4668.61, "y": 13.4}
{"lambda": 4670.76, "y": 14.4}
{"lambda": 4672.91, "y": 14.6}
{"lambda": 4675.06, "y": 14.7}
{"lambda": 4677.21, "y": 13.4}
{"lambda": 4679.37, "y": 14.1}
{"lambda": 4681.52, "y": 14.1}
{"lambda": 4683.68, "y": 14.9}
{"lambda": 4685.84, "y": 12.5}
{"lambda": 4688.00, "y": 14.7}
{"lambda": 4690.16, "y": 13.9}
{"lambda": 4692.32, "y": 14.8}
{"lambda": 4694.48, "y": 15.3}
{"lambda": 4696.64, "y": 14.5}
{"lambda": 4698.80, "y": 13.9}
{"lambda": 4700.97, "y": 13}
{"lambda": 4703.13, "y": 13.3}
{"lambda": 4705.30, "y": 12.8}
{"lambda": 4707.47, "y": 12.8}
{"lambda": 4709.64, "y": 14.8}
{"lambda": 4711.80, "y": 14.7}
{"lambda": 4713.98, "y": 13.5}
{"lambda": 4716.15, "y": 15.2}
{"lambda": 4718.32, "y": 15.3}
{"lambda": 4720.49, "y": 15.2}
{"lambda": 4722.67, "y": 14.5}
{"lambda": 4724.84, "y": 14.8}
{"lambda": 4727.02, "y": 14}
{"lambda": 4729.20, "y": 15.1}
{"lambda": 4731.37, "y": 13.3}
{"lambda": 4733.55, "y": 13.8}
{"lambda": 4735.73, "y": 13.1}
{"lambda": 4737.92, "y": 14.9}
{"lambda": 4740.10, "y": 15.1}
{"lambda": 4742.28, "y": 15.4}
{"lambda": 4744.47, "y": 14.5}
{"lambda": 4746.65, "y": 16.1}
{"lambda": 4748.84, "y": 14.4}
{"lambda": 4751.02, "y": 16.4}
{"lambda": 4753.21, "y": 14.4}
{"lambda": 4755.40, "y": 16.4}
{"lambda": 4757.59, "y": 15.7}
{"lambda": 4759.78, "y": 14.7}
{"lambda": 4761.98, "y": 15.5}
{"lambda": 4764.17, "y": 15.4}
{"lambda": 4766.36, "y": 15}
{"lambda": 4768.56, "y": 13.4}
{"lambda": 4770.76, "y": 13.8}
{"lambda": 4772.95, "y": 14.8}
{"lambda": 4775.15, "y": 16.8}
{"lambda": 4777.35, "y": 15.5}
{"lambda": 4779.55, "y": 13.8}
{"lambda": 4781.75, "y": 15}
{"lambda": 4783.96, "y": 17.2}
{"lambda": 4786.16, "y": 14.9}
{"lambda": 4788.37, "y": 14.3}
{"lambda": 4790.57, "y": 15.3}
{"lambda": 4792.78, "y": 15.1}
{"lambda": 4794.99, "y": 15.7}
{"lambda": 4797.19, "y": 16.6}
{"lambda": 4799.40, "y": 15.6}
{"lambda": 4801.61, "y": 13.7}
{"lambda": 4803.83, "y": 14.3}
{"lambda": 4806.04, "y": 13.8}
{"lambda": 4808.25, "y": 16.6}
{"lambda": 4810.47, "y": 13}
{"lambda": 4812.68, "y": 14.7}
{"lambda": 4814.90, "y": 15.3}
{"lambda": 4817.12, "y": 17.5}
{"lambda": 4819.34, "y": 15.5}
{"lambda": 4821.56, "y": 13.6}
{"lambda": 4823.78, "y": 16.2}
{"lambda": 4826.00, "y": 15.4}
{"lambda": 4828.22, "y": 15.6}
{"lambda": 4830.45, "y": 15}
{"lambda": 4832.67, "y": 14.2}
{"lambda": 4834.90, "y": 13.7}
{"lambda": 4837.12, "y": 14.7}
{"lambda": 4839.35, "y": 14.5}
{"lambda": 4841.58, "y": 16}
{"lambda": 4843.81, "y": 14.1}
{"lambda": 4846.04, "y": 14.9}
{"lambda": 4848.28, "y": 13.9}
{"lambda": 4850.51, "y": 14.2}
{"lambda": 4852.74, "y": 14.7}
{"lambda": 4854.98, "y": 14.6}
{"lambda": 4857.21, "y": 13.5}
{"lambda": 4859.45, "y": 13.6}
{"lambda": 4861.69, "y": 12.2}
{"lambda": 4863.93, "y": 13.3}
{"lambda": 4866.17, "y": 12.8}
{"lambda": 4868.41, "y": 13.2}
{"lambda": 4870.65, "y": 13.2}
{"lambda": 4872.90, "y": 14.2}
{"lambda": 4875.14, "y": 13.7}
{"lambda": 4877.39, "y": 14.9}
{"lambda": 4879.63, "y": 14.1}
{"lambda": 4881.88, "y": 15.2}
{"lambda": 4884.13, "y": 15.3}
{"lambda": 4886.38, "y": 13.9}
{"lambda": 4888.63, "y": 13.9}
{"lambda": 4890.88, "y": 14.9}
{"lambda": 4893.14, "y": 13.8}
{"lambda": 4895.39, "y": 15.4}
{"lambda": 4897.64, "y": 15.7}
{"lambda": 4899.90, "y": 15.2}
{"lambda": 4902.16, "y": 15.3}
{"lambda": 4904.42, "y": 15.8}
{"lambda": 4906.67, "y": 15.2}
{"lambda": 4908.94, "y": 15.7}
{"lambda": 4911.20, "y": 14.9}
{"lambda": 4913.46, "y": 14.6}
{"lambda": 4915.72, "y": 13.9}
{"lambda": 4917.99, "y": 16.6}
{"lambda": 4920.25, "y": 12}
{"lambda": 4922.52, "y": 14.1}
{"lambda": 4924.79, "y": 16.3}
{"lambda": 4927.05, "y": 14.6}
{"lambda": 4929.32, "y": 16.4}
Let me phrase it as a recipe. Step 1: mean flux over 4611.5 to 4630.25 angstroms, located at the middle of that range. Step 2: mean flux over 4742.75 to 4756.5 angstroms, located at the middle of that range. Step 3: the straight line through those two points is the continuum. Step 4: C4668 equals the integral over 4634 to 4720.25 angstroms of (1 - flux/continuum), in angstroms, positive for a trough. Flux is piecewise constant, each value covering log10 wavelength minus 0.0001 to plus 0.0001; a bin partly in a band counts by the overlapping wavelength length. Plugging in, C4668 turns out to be 6.5 angstroms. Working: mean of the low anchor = 15.1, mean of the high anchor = 15.4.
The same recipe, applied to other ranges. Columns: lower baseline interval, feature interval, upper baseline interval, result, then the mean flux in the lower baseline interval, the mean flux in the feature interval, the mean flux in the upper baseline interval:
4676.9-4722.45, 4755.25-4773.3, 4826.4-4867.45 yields -0.9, 14.1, 14.9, 14.2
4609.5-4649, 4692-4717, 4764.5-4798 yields 1.4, 14.6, 14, 15.1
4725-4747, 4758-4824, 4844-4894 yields -3.7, 14.5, 15.1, 14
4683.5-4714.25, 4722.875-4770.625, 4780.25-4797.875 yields -0.2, 13.9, 14.8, 15.4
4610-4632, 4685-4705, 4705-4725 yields 0.8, 15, 14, 14.4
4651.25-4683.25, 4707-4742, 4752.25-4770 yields 0.4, 14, 14.4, 15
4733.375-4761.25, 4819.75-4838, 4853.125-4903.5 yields -0.4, 15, 14.8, 14.2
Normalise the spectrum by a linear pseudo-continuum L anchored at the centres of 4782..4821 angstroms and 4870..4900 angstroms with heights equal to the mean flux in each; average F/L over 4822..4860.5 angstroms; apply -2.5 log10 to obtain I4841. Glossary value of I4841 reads 0.02 mag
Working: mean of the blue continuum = 15.2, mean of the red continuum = 14.5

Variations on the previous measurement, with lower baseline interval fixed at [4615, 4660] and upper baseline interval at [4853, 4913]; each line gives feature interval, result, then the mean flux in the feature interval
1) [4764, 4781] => -0.027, 14.8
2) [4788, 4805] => -0.051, 15.1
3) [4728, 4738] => 0.037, 13.9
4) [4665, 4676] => 0.042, 13.9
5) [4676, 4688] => 0.044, 13.9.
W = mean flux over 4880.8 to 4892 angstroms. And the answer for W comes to 14.6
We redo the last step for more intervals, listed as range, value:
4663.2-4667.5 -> 12.6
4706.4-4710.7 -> 13.8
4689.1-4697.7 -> 14.6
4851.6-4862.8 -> 13.7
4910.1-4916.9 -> 14.5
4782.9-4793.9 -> 15.4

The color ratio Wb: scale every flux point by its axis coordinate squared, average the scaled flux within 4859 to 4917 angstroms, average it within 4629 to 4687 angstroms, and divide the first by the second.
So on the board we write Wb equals 1.1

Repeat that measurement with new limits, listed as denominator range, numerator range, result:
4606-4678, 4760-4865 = 1.11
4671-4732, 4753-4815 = 1.10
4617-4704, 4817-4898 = 1.10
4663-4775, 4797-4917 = 1.07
